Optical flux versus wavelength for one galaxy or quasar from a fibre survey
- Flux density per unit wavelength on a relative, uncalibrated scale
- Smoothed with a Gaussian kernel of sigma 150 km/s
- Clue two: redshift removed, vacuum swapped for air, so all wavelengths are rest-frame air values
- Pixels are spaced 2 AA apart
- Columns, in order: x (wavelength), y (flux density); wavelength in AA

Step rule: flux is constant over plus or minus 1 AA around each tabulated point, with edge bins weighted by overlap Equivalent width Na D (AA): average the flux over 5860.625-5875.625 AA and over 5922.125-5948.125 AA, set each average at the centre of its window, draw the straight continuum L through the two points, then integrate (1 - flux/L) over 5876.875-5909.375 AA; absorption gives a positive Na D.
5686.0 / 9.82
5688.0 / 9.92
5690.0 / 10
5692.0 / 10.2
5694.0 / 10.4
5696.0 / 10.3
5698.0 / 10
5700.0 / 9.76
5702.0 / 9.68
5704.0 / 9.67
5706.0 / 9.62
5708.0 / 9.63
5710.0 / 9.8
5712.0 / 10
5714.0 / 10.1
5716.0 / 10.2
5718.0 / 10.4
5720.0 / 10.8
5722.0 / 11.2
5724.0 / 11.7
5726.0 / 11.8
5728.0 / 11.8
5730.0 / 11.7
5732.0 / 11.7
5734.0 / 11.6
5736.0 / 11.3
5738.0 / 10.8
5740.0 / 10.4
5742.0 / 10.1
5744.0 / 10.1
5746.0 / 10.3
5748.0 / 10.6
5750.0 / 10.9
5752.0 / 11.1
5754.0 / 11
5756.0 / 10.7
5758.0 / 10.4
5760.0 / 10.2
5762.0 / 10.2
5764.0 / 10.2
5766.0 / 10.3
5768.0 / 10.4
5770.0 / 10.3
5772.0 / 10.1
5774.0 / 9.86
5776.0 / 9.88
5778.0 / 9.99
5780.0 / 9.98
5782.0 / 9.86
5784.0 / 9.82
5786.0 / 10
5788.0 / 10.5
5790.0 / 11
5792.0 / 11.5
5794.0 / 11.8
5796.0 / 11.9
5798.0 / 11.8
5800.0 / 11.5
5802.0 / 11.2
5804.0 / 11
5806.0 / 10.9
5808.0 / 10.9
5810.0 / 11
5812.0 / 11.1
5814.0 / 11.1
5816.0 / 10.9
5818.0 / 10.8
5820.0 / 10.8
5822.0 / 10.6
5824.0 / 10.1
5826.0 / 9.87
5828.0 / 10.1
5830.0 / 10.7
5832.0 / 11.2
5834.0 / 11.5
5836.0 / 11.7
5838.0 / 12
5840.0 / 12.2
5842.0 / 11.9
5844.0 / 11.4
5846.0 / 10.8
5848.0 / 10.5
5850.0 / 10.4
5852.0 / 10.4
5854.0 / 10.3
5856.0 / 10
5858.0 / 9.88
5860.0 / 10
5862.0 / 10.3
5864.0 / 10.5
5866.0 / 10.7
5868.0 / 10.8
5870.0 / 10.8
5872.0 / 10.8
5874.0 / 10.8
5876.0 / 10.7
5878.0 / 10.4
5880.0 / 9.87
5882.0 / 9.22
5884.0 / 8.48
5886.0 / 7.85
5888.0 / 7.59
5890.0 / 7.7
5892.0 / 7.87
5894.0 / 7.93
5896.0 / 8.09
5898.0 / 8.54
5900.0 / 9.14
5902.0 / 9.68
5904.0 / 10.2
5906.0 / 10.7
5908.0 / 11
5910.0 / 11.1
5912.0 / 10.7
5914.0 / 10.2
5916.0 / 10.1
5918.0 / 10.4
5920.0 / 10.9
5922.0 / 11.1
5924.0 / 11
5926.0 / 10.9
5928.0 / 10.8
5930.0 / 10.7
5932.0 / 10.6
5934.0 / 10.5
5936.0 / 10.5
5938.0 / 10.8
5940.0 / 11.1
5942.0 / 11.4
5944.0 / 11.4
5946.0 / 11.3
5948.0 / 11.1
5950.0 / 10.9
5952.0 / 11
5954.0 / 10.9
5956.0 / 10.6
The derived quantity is 5.2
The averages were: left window 10.7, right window 10.9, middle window 9.05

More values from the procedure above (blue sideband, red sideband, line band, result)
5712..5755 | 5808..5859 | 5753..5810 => 1.37 AA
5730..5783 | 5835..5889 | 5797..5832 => -1.42 AA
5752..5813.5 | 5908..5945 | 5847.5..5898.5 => 5.26 AA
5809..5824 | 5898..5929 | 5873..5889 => 1.86 AA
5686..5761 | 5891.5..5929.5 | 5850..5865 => -0.03 AA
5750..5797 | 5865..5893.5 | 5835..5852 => -2.52 AA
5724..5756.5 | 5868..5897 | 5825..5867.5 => -4.87 AA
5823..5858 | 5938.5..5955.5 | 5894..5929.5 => 2.64 AA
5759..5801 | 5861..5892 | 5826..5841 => -1.75 AA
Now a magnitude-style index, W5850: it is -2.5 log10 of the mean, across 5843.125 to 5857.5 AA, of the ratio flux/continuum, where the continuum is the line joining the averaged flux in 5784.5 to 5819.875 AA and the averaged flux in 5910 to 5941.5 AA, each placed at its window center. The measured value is 0.04 mag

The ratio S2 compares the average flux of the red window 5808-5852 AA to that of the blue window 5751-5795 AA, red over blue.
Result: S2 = 1.1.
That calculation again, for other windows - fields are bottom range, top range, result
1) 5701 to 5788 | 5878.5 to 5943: 0.95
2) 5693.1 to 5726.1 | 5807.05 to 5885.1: 1.04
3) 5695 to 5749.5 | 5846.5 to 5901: 0.91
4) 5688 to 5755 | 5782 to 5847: 1.05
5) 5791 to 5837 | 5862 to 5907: 0.86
